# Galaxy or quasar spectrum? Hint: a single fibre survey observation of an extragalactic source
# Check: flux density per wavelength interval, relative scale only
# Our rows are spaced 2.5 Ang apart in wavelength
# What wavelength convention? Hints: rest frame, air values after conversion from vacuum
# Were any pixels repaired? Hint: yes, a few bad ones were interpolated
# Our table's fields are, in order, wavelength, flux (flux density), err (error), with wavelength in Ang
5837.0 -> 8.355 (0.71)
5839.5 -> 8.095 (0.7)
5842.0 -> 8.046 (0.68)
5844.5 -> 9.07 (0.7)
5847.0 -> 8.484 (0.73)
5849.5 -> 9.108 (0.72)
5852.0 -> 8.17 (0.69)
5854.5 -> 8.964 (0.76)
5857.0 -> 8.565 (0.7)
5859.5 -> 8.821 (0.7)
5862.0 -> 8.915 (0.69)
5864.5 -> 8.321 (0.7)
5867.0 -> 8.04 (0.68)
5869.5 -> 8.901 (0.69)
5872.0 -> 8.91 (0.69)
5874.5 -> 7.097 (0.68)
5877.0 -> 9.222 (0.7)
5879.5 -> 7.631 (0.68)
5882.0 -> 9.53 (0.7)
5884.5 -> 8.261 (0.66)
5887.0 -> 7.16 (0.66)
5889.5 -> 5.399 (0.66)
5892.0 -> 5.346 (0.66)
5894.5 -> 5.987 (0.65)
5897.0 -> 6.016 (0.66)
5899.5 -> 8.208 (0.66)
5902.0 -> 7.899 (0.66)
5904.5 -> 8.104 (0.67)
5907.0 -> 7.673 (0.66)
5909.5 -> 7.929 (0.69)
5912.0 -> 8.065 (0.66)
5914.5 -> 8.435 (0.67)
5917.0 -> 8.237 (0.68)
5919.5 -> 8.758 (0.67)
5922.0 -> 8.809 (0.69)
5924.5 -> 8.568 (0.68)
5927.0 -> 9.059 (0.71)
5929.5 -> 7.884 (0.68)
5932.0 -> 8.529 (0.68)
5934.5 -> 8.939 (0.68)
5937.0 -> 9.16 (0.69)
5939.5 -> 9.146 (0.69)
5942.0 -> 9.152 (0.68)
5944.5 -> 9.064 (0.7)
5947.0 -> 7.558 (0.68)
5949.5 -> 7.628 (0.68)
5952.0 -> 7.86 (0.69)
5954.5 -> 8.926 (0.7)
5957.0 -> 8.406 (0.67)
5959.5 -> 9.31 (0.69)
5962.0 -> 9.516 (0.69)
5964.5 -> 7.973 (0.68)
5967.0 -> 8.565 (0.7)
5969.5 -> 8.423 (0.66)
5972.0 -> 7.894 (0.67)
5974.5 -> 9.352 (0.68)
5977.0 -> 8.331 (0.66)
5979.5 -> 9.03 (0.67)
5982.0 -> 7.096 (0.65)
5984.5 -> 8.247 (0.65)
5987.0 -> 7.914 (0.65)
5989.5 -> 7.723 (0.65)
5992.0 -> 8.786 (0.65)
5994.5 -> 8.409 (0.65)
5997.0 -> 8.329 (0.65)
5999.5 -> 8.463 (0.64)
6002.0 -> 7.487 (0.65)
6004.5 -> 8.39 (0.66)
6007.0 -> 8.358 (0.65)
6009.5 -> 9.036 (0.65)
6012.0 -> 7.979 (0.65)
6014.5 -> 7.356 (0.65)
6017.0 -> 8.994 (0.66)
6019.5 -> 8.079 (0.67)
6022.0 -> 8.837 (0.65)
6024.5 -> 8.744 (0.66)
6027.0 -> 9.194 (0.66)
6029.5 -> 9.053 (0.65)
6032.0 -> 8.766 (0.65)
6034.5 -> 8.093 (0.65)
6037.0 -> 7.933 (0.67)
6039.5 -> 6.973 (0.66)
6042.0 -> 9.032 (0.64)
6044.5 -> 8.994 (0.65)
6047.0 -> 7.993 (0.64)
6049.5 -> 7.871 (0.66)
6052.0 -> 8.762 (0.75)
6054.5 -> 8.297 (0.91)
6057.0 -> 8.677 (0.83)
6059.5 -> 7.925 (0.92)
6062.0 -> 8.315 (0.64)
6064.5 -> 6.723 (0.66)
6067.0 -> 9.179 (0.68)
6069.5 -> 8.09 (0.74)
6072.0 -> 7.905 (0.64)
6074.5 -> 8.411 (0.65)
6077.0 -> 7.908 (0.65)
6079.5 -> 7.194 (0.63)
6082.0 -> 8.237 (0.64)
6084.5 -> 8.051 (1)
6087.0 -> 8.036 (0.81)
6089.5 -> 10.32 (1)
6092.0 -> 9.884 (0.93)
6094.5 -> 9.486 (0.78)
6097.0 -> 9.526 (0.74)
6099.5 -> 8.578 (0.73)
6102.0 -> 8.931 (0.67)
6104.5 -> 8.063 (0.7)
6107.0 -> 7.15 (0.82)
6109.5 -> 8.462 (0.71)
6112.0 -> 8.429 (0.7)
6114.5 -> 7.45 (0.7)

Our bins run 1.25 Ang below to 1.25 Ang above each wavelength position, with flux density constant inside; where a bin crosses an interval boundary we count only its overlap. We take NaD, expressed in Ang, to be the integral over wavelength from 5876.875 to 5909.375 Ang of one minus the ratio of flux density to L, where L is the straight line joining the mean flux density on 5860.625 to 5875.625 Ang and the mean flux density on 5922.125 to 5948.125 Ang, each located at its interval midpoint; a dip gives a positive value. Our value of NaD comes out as 4.3 Ang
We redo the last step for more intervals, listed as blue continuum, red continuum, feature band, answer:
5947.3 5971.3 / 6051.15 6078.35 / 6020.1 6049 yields -0.8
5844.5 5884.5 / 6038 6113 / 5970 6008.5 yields 0.9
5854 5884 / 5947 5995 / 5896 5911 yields 1.5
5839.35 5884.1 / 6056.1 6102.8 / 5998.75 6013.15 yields 0.4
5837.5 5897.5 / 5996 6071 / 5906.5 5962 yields -2.6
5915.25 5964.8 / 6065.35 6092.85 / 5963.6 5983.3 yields 0.6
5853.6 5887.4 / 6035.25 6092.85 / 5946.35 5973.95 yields -0.1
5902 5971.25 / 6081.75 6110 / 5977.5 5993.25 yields 0.8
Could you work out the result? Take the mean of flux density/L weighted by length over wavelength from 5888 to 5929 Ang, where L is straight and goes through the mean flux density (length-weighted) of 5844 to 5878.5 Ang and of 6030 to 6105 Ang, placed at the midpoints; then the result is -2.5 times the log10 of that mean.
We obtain 0.12 mag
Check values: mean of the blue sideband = 8.6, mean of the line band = 7.66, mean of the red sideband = 8.41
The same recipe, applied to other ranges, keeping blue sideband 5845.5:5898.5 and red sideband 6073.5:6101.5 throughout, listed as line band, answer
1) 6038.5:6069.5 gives 0.046 mag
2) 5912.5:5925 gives -0.054 mag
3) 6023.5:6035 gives -0.040 mag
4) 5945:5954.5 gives 0.036 mag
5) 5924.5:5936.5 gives -0.062 mag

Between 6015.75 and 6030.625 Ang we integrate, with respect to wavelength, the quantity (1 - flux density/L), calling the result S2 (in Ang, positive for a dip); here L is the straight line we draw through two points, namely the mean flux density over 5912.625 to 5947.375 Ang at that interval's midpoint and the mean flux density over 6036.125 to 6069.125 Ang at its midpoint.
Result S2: -0.89 Ang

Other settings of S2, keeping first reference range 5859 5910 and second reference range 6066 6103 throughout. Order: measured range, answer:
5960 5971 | -0.72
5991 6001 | -0.26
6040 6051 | 0.12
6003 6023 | -0.08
